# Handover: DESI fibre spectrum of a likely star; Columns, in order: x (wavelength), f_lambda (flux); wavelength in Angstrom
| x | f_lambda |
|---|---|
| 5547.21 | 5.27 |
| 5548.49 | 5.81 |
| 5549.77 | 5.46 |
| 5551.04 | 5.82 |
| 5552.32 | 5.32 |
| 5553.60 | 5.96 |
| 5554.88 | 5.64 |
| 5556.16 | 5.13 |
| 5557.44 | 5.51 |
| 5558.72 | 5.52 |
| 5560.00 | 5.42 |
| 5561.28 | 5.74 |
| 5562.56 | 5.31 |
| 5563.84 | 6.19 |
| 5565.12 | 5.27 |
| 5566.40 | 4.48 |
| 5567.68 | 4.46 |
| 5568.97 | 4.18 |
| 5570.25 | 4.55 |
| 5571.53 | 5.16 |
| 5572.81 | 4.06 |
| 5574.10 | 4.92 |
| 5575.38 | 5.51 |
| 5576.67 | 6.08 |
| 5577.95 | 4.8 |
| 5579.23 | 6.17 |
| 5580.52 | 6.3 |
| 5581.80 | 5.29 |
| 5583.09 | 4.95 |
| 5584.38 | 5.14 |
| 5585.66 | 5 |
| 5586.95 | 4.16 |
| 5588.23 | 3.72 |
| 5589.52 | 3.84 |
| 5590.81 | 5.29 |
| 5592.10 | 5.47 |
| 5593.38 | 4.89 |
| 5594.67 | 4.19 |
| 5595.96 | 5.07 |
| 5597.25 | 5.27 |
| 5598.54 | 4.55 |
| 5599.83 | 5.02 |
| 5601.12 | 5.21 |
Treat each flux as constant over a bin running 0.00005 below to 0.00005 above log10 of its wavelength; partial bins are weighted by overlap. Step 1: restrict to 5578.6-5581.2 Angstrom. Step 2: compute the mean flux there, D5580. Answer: 6.22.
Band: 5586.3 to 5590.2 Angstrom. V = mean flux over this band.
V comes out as 3.92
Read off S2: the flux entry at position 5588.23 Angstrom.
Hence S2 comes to 3.72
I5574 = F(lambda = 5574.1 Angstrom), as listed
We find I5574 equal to 4.92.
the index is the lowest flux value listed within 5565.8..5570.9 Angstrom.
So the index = 4.18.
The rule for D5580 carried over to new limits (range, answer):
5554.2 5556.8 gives 5.39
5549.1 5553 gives 5.54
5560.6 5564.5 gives 5.75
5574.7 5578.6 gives 5.47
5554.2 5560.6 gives 5.45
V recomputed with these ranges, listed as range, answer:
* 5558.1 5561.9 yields 5.56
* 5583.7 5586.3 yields 5.07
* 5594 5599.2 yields 4.77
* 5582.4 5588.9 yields 4.59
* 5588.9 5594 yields 4.88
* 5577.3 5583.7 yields 5.51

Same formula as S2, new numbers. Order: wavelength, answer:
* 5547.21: 5.27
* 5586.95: 4.16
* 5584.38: 5.14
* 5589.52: 3.84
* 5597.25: 5.27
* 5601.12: 5.21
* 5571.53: 5.16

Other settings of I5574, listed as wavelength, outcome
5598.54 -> 4.55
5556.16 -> 5.13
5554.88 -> 5.64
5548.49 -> 5.81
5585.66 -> 5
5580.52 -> 6.3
